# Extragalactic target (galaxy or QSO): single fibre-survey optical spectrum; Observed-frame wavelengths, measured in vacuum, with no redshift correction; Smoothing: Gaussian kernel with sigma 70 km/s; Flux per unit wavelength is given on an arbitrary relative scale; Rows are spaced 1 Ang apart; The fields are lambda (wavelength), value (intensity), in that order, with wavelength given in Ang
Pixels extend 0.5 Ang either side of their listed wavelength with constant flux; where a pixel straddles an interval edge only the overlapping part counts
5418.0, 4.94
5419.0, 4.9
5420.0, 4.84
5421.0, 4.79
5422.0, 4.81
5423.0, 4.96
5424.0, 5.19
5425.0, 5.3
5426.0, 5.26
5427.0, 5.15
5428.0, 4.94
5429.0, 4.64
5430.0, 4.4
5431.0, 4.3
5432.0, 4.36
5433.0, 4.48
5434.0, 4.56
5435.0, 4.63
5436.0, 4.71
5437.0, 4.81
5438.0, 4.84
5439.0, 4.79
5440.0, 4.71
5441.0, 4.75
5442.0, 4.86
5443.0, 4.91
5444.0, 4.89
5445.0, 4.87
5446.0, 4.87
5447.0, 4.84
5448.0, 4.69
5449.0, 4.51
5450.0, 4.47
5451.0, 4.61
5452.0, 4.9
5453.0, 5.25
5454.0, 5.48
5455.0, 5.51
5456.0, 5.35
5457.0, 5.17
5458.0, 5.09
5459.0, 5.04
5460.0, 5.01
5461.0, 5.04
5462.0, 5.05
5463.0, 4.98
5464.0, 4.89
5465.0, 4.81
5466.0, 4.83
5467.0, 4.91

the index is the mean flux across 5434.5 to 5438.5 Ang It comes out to 4.75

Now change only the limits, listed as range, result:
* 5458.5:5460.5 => 5.03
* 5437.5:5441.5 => 4.77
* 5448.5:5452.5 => 4.62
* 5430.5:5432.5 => 4.33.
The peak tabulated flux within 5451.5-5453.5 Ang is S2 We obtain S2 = 5.25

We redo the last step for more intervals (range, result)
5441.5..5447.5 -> 4.91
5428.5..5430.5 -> 4.64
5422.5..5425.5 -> 5.3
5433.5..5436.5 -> 4.71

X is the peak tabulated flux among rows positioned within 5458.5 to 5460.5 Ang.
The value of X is 5.04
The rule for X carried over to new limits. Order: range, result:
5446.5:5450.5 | 4.84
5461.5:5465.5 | 5.05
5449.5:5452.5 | 4.9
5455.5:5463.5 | 5.35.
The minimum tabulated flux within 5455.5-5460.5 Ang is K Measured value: 5.01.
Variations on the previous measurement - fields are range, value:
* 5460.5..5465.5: 4.81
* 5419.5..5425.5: 4.79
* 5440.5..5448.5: 4.69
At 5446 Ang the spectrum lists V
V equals 4.87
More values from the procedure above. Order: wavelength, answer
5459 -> 5.04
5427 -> 5.15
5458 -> 5.09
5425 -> 5.3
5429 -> 4.64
